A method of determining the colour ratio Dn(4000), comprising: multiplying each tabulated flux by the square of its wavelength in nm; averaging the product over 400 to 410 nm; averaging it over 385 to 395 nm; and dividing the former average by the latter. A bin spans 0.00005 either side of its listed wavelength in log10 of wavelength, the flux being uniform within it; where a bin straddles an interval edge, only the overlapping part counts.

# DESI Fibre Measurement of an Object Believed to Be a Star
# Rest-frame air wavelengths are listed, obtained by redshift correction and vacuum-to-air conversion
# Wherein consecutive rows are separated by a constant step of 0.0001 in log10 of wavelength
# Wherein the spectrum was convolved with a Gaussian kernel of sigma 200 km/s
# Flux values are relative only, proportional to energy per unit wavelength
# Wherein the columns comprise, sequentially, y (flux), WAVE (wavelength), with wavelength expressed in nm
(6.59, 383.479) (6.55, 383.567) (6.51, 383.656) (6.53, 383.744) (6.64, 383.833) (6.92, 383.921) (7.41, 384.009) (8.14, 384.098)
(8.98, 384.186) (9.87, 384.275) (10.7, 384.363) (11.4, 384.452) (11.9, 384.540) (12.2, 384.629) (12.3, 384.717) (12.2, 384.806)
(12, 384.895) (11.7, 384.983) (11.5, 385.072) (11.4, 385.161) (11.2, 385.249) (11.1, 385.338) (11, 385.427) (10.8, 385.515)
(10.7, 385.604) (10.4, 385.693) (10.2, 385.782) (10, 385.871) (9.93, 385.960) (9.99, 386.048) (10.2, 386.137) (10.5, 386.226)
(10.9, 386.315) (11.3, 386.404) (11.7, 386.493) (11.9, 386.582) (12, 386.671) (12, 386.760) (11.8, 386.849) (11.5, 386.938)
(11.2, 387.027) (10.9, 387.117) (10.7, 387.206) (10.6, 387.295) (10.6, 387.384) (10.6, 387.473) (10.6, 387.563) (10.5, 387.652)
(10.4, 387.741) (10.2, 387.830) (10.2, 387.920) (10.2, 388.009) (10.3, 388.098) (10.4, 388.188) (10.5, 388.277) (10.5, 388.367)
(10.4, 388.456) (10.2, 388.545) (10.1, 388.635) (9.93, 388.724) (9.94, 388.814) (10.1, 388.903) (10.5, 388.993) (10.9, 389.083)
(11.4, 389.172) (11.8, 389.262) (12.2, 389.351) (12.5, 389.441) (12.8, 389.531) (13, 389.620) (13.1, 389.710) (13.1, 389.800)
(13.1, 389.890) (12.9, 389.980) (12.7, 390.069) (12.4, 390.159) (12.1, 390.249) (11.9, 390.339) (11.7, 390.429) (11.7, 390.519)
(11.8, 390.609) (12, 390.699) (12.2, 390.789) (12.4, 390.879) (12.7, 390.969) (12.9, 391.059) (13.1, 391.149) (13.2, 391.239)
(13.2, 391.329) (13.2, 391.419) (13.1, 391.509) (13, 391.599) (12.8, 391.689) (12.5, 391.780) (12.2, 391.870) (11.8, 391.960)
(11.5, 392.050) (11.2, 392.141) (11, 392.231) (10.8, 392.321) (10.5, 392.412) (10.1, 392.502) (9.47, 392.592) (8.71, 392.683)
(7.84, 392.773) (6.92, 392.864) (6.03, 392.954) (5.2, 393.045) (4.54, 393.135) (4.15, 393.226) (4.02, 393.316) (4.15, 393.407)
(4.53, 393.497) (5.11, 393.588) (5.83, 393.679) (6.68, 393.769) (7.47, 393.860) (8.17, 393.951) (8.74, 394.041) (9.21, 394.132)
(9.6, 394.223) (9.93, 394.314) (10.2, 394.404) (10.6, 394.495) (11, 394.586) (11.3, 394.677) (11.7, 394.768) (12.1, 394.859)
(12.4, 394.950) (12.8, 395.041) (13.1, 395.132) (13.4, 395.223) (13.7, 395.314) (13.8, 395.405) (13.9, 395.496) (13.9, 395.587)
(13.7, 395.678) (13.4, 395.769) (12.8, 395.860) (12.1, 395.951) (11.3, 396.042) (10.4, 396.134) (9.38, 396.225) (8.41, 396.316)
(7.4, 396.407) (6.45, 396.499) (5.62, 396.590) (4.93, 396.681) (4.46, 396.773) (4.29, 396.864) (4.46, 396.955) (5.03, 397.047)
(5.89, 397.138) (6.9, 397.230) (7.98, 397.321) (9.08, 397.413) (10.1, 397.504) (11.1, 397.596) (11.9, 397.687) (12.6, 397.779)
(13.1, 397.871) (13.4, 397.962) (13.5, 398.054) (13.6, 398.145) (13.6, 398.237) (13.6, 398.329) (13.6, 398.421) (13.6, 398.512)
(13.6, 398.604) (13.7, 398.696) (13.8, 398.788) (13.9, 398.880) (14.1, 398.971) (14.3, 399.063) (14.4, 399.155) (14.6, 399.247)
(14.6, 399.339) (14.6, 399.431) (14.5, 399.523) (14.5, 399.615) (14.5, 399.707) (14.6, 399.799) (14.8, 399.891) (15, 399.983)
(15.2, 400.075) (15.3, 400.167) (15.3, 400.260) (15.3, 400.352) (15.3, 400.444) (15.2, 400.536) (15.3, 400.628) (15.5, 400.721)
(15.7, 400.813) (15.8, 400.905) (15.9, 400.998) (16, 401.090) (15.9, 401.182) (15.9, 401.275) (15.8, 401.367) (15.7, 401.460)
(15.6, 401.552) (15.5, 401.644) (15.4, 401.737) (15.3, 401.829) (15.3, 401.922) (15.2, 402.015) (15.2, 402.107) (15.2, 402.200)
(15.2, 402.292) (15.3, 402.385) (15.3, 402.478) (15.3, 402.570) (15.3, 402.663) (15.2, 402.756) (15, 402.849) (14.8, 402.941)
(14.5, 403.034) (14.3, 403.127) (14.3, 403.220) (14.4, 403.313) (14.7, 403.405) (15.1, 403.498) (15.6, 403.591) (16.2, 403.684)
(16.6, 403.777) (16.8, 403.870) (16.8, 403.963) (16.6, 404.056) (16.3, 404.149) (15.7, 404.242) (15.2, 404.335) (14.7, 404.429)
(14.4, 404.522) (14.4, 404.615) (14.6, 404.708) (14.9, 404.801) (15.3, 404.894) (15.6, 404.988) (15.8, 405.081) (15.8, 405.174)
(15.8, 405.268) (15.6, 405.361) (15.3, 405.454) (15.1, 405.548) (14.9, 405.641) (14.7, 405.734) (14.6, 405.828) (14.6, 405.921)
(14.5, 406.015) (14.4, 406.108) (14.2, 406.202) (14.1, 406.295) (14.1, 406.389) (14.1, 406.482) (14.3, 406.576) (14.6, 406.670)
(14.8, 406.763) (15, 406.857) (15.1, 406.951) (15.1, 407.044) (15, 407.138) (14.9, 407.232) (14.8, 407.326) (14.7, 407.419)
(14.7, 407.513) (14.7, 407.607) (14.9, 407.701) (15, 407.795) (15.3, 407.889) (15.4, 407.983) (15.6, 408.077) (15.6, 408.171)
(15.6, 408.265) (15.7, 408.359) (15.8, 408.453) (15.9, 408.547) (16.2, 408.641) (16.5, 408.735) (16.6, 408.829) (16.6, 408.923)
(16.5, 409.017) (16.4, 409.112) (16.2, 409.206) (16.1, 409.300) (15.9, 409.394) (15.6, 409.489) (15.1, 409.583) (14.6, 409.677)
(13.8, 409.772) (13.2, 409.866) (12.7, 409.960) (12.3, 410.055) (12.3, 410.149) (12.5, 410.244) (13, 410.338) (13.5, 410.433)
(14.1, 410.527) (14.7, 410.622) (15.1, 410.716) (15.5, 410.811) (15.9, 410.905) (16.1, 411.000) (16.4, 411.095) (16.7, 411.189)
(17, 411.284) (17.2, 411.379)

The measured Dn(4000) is 1.6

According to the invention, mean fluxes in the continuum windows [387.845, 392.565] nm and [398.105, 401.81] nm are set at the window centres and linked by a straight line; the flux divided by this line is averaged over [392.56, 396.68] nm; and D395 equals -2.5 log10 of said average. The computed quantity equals 0.38 mag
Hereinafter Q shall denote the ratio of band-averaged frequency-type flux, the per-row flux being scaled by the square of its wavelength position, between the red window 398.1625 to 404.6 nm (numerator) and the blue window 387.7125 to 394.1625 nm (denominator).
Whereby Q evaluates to 1.53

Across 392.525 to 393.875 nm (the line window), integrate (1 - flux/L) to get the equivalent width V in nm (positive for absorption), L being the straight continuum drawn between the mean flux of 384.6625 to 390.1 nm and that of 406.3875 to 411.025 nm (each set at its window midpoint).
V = 0.68 nm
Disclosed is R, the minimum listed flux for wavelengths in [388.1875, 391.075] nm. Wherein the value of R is 9.93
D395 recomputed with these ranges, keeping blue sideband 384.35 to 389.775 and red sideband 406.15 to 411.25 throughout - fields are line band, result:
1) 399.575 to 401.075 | -0.133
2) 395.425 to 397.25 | 0.395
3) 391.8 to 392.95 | 0.191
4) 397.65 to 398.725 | -0.020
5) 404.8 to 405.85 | -0.069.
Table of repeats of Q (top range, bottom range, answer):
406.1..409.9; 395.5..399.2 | 1.49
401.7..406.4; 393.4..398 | 1.64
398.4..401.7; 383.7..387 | 1.52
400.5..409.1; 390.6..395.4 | 1.60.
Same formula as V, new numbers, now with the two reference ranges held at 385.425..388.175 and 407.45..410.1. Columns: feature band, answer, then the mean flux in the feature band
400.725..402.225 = -0.196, 15.6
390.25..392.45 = -0.092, 12.2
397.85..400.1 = -0.141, 14.1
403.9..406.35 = -0.104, 15.2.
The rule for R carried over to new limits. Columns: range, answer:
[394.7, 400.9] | 4.29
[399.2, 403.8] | 14.3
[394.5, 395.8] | 11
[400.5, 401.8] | 15.2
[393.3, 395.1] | 4.02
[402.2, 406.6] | 14.1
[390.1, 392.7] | 8.71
